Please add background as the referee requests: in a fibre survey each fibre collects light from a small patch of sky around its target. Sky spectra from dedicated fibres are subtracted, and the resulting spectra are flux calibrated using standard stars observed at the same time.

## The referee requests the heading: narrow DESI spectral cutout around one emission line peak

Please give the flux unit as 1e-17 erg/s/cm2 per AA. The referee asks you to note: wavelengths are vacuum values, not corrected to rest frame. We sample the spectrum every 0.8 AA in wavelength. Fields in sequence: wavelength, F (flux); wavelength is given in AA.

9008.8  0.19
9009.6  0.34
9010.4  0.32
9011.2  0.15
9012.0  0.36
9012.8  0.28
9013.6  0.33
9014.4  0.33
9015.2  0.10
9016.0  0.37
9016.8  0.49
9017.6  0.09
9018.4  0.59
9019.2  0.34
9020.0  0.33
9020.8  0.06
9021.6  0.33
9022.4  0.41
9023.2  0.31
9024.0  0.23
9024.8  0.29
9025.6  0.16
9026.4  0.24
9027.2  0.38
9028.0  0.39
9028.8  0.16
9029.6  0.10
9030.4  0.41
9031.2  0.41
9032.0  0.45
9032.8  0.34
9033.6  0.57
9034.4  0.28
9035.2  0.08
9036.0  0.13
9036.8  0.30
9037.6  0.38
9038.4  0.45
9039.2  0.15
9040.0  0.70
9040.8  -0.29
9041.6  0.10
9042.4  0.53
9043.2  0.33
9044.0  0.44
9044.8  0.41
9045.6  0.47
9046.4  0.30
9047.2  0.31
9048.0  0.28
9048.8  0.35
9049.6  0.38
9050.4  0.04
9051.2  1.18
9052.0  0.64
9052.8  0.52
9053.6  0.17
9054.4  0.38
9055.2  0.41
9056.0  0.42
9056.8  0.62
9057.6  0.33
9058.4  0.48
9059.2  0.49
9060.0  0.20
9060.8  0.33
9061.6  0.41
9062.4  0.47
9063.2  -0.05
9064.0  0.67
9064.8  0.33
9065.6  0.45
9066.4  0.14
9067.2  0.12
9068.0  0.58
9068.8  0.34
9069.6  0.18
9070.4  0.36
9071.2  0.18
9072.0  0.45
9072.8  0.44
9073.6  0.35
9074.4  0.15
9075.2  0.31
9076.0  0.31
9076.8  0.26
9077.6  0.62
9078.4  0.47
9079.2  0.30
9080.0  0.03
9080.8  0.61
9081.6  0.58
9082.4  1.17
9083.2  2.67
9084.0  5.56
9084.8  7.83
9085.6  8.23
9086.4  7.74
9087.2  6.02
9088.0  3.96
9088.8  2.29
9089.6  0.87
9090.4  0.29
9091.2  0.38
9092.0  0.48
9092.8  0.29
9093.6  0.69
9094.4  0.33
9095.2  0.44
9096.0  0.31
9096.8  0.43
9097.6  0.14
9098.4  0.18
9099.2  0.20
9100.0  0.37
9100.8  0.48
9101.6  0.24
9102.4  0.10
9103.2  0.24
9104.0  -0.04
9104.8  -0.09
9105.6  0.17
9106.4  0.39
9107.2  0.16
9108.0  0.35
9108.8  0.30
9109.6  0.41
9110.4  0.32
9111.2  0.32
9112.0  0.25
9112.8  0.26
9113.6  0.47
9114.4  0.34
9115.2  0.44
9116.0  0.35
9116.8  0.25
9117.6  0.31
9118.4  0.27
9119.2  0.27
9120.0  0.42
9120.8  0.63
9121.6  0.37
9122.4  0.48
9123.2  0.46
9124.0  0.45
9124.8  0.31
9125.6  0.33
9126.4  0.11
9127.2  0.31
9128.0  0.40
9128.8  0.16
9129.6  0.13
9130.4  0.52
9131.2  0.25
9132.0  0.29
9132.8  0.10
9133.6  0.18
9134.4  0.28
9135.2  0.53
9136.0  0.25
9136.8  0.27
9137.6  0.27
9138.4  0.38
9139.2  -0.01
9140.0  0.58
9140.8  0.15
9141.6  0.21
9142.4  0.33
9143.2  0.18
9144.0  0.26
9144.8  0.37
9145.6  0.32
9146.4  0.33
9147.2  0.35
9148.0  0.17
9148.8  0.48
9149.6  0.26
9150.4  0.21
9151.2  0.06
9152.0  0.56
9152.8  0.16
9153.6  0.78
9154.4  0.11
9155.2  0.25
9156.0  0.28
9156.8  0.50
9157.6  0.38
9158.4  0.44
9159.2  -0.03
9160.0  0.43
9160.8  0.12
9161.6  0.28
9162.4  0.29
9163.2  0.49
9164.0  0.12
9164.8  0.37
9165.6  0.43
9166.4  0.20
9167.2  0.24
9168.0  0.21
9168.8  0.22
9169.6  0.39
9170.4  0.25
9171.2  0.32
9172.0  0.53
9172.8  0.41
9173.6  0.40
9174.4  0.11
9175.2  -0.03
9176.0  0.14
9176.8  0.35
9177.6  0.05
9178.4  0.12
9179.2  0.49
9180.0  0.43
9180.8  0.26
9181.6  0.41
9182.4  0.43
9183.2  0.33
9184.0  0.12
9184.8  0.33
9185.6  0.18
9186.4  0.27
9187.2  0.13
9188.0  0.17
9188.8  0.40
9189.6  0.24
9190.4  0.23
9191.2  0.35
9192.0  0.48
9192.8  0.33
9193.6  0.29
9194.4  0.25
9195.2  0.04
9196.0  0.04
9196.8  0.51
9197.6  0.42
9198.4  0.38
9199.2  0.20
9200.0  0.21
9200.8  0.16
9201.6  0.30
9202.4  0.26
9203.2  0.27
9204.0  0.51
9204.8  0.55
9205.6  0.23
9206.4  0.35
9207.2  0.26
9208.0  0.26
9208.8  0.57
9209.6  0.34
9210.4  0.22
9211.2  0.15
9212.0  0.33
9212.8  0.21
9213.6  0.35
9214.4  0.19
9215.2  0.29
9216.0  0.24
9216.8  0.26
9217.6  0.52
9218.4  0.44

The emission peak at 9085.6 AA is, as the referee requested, [O III] 5007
